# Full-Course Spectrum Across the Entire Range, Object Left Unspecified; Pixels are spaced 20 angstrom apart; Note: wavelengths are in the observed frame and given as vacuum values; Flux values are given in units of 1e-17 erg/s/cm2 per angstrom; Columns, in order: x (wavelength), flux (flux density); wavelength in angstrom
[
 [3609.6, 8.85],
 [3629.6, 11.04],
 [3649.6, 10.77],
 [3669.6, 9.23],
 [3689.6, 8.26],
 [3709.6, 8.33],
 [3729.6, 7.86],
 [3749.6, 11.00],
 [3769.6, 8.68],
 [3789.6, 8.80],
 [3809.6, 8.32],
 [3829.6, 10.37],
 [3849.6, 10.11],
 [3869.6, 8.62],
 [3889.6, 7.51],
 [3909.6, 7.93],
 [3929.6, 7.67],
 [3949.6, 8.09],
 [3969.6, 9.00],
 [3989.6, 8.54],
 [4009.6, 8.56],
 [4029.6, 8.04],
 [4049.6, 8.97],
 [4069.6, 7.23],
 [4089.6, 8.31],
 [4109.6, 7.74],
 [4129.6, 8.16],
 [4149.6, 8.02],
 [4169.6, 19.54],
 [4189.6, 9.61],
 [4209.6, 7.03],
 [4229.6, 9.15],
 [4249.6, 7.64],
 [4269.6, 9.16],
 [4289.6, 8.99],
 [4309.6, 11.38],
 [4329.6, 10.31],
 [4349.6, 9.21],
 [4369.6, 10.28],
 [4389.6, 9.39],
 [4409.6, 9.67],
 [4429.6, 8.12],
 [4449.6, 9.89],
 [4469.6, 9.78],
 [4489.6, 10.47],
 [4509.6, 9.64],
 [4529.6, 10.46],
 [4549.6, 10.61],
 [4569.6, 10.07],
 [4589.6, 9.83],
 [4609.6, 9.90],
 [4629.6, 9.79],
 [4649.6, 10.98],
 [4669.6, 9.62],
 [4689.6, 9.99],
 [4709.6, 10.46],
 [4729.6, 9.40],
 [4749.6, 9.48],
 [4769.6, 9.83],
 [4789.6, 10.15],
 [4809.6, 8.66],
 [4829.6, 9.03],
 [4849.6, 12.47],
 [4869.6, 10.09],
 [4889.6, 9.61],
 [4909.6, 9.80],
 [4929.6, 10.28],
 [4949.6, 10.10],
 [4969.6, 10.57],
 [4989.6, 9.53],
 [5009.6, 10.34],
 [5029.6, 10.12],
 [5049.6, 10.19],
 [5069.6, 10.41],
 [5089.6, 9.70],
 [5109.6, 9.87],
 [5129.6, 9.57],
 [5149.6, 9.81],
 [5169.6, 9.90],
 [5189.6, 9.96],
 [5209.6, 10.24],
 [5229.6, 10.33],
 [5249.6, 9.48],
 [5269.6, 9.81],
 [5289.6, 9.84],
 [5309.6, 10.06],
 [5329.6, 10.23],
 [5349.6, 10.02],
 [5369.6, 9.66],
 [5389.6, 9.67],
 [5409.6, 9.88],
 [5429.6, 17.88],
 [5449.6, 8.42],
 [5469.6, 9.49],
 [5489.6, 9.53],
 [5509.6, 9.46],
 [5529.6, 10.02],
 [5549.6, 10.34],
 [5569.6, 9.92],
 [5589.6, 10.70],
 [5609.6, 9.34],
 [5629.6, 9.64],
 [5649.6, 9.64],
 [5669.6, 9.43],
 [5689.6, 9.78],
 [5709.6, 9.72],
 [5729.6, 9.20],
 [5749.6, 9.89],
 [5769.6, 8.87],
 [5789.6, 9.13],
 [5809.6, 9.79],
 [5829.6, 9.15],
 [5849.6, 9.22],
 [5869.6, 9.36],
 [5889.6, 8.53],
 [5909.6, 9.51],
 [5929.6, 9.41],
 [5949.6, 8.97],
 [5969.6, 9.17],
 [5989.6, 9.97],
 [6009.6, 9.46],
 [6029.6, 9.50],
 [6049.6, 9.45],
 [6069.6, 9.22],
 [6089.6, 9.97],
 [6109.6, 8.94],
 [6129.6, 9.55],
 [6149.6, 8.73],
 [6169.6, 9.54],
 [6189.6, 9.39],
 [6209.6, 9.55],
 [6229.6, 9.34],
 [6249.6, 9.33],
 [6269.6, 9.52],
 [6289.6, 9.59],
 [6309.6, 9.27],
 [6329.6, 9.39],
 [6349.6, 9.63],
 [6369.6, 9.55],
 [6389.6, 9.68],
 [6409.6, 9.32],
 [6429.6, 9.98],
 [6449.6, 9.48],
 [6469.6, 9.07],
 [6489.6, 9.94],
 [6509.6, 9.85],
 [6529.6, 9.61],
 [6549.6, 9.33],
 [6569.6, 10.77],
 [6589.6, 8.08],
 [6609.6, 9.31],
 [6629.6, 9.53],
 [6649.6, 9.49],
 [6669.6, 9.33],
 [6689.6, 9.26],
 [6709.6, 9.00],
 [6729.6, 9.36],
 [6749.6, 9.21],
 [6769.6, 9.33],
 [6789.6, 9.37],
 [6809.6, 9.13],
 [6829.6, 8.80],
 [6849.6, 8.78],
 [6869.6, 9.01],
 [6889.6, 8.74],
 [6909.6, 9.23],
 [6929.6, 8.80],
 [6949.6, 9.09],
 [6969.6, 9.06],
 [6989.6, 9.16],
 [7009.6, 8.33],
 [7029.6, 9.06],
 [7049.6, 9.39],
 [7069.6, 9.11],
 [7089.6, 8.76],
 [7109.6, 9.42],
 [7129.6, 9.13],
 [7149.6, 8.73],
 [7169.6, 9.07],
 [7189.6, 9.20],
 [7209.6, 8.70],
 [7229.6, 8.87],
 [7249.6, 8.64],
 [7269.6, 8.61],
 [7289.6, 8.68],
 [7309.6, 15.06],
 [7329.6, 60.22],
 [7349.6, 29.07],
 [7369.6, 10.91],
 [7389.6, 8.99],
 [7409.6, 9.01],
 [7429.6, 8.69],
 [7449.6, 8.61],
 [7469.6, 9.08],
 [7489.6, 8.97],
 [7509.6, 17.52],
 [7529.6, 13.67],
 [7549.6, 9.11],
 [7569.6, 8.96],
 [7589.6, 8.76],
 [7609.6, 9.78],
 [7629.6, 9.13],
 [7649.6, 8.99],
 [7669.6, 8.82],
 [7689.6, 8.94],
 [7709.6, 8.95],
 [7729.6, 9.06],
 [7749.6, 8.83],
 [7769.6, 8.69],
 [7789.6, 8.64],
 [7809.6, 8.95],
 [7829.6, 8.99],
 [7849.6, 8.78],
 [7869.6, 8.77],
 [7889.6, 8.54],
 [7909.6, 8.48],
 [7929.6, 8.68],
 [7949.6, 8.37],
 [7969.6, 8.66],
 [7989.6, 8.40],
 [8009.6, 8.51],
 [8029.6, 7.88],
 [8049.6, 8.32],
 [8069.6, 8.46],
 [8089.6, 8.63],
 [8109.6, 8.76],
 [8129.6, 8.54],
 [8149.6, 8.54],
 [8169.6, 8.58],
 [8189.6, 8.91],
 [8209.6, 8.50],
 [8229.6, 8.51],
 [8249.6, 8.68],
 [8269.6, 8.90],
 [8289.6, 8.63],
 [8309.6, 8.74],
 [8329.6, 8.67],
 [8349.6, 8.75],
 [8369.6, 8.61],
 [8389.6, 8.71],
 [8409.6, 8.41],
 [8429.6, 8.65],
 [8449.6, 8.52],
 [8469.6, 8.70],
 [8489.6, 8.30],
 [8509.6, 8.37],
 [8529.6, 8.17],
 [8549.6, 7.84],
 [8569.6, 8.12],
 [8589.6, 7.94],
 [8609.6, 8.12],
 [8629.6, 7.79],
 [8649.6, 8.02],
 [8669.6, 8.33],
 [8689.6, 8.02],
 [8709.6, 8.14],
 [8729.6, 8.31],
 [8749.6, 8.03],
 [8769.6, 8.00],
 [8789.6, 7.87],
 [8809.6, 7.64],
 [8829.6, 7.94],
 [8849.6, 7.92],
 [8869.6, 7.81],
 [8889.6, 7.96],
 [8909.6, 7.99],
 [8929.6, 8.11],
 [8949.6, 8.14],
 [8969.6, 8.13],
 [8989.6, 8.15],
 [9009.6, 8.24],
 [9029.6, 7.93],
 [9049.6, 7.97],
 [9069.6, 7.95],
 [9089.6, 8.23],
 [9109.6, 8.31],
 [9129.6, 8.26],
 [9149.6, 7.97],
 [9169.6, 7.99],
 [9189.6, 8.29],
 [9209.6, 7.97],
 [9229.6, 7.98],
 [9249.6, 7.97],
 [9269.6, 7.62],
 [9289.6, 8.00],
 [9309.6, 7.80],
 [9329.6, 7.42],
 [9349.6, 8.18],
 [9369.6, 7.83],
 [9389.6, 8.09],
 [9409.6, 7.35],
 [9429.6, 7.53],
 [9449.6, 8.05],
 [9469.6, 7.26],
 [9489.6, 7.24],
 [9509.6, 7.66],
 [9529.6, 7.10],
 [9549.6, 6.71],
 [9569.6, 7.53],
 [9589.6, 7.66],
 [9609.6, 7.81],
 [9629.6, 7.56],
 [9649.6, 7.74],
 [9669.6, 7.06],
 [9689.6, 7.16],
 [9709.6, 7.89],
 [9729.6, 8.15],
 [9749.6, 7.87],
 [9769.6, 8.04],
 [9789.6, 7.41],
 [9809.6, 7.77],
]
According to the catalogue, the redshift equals 0.12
